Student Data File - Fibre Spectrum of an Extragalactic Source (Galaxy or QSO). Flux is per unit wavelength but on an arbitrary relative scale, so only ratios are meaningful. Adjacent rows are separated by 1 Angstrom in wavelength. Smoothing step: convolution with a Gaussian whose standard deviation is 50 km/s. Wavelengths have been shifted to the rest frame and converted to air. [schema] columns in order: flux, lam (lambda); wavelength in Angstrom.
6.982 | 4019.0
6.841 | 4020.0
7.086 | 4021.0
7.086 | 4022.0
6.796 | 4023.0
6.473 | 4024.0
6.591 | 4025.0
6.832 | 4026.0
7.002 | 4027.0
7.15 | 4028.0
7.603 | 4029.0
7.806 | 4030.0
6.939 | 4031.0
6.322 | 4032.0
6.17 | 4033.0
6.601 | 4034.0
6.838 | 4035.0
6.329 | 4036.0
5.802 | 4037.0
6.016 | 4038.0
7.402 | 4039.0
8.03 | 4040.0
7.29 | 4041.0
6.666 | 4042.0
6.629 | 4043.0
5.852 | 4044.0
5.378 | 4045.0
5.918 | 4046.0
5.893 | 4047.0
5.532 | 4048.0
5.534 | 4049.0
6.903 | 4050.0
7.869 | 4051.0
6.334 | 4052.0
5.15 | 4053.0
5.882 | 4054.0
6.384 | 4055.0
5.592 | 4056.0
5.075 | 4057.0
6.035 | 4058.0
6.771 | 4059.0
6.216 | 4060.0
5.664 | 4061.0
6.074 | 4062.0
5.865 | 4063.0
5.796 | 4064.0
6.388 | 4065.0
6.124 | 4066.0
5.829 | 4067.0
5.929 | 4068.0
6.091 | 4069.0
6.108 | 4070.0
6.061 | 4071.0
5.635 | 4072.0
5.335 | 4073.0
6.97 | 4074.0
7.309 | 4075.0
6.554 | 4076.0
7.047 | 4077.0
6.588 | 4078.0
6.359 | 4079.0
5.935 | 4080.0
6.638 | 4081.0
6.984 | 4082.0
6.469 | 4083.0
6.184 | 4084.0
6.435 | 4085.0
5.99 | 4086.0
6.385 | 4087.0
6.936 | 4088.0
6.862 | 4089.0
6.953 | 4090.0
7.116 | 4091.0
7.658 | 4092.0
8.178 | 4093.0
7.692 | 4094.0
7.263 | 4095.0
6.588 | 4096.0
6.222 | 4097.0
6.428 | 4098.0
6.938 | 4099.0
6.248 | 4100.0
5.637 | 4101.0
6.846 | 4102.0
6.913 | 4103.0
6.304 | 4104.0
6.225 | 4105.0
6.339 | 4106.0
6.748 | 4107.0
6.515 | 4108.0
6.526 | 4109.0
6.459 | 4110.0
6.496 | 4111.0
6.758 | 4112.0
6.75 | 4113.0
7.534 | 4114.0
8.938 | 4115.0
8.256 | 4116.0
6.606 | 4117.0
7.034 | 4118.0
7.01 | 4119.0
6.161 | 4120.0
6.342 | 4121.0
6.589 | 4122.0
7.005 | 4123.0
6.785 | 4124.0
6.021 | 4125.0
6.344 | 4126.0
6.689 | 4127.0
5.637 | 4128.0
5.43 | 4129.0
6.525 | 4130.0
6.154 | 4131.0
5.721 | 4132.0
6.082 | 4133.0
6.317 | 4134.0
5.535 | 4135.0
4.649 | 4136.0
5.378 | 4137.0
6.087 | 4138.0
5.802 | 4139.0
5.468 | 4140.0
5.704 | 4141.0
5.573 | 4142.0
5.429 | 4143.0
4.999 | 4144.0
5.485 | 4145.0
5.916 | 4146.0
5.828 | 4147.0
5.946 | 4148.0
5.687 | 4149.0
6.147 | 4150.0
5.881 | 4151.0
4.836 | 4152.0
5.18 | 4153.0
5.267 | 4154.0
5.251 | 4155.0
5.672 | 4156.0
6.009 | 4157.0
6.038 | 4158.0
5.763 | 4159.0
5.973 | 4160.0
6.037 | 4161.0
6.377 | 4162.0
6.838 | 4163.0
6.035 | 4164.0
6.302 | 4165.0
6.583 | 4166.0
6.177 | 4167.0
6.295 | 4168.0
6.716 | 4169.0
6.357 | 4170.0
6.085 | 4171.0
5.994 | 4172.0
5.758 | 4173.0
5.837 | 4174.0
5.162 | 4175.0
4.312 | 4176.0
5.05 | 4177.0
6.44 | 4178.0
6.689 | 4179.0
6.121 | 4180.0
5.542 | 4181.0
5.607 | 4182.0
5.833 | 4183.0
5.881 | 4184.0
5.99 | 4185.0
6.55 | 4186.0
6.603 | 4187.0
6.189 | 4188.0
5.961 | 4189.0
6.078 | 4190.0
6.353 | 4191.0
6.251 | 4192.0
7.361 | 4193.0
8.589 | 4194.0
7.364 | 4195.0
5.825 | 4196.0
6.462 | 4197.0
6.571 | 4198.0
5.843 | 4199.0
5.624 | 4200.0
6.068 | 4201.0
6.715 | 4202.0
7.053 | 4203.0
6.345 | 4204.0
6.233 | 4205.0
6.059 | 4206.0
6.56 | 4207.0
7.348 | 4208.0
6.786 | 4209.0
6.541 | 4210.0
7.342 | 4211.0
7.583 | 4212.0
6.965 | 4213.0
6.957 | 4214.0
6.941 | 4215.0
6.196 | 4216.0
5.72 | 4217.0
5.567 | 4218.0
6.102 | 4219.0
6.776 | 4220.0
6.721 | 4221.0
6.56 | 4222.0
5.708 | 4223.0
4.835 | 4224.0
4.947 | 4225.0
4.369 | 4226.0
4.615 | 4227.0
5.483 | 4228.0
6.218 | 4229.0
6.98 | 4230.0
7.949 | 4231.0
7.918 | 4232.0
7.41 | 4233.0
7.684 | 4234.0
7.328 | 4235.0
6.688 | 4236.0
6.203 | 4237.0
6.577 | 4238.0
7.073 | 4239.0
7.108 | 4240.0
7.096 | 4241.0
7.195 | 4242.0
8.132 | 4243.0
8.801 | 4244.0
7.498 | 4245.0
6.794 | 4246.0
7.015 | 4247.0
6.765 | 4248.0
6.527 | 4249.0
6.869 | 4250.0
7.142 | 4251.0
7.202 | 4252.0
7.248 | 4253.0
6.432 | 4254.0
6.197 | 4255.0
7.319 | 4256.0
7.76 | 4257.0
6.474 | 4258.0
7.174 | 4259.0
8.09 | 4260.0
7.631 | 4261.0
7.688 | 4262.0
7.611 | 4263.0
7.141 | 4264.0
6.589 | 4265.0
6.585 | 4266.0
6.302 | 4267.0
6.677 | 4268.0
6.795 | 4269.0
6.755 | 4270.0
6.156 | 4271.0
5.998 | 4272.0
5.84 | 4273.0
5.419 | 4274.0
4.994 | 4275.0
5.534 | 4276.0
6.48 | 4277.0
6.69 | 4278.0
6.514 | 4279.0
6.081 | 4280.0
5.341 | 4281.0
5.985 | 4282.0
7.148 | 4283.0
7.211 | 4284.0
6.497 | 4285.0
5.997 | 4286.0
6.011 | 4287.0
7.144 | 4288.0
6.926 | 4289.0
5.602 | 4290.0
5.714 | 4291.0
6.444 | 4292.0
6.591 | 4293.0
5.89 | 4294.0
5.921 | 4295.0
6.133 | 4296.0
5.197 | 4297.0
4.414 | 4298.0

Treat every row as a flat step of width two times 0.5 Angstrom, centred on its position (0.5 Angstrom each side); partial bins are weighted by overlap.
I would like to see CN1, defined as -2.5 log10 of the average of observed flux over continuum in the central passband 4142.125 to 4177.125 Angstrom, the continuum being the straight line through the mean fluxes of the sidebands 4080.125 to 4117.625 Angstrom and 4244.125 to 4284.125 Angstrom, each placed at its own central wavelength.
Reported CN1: 0.165 mag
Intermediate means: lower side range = 6.8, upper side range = 6.71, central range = 5.81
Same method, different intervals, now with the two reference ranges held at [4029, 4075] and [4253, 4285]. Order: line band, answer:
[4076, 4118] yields -0.07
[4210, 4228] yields 0.07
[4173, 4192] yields 0.10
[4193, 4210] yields -0.02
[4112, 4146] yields 0.02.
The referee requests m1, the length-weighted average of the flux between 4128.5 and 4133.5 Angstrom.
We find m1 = 5.98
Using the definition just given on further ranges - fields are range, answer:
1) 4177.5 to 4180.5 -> 6.42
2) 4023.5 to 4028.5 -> 6.81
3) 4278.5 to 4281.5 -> 5.98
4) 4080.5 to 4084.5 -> 6.57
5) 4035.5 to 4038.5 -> 6.05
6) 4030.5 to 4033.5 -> 6.48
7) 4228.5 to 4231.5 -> 7.05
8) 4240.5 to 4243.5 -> 7.47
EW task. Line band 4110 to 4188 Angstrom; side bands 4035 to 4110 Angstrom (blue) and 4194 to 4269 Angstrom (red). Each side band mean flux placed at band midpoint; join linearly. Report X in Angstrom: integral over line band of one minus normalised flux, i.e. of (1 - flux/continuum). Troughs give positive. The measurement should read 5.8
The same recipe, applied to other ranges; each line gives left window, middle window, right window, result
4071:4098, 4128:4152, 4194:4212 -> 3.4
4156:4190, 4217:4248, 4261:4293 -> -1.9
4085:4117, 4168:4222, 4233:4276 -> 4.3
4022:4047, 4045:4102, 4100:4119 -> 3.3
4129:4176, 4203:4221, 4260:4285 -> -1.3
